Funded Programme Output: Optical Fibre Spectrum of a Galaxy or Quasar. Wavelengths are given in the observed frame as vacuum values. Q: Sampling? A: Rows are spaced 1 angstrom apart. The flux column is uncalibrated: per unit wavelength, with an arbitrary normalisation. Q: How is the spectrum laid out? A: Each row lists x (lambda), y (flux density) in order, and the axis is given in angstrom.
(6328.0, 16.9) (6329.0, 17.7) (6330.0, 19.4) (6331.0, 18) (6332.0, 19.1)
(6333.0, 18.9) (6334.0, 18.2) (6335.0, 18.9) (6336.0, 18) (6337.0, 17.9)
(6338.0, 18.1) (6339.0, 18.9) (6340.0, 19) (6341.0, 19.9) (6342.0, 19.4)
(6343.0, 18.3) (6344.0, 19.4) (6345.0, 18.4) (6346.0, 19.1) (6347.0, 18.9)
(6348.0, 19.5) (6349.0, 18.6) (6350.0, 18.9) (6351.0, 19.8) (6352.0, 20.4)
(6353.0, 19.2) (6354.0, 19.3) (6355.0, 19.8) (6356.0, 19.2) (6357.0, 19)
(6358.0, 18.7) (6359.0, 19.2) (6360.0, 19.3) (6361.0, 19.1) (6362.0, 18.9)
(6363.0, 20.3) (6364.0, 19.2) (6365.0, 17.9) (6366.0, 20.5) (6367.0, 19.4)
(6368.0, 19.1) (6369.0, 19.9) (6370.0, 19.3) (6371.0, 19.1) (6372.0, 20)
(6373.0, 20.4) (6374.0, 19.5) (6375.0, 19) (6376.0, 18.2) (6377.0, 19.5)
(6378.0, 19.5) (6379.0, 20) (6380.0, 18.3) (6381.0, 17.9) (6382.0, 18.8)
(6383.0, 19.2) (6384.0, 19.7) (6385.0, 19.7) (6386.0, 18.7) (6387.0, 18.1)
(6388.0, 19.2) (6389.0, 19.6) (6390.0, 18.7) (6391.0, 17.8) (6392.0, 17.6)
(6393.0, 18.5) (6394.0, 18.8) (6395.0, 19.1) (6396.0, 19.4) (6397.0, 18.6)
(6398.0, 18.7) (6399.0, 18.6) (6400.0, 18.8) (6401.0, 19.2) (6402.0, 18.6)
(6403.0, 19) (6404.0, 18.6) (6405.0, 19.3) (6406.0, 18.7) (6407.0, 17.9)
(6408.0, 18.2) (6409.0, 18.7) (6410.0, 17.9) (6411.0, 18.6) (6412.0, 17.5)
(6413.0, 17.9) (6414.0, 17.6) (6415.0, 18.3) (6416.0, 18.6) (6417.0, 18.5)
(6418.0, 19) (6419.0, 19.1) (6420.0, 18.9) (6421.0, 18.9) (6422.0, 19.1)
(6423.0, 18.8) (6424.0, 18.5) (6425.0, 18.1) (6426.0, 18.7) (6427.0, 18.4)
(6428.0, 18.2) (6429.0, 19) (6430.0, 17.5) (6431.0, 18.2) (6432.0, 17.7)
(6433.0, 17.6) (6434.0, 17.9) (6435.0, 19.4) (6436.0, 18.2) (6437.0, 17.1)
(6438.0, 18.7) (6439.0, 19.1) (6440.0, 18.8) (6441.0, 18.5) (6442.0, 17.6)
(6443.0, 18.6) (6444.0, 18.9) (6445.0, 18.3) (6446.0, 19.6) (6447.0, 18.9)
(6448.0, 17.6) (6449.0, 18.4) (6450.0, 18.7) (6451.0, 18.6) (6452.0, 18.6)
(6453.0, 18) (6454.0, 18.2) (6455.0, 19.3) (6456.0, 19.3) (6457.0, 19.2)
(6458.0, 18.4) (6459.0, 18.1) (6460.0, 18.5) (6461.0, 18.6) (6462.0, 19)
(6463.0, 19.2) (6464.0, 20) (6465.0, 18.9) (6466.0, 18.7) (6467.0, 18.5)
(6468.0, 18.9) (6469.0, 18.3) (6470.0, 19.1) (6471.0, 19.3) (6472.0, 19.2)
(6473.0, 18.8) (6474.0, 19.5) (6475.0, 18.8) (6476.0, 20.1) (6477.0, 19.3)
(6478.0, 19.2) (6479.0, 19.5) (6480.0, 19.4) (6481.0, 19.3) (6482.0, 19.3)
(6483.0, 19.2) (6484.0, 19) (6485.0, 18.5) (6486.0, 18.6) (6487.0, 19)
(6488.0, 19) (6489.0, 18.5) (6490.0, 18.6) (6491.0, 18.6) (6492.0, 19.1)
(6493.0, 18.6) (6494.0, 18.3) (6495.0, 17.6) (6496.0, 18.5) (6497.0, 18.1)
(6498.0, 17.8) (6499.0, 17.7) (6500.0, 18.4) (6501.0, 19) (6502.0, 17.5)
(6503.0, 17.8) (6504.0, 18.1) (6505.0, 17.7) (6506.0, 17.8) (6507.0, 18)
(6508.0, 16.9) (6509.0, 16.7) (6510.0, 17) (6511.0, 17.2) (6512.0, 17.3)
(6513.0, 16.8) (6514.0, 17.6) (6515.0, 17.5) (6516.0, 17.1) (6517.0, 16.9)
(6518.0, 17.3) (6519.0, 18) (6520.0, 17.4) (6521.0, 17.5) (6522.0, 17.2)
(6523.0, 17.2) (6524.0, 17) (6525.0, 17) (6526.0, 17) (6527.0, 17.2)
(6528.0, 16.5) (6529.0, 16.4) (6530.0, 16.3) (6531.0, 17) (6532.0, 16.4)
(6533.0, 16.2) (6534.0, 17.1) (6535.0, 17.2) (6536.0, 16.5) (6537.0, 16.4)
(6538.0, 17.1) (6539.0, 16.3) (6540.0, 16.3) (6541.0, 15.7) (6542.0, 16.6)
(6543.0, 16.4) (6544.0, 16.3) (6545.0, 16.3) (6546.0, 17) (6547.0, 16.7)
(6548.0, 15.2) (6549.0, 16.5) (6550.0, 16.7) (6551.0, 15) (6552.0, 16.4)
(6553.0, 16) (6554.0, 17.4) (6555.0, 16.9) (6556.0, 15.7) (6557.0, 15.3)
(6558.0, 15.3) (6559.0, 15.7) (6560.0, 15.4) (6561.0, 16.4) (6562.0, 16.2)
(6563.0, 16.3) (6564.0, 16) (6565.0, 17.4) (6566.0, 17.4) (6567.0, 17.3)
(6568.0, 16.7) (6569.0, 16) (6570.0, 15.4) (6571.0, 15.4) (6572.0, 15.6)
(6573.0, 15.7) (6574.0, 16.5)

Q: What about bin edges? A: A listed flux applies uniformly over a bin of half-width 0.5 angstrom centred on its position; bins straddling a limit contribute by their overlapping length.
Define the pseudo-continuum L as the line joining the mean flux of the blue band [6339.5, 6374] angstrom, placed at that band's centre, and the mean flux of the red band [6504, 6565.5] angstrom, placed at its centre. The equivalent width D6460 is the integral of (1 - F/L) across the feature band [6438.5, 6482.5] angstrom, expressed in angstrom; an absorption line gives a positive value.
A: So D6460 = -2.7 angstrom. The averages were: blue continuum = 19.3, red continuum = 16.7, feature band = 18.9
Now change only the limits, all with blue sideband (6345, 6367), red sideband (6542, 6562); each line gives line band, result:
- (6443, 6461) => -0.90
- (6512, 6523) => -0.41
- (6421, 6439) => -0.25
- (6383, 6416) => -0.09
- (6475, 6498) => -2.22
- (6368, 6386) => -0.33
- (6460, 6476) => -1.40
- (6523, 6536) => -0.22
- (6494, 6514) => -0.92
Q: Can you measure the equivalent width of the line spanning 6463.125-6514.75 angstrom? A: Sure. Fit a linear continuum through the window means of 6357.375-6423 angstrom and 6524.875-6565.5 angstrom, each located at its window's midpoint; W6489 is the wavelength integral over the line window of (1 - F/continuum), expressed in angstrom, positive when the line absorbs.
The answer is -3.5 angstrom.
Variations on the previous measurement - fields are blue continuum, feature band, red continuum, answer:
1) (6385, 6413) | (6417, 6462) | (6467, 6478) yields 0.86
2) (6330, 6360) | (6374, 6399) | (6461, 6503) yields 0.08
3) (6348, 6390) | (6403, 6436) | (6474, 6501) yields 1.09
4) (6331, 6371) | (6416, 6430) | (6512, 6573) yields -0.41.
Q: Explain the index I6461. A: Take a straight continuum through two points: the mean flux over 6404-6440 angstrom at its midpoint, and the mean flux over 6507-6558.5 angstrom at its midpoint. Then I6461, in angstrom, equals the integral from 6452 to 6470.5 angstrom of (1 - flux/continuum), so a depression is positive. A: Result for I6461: -1.0 angstrom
